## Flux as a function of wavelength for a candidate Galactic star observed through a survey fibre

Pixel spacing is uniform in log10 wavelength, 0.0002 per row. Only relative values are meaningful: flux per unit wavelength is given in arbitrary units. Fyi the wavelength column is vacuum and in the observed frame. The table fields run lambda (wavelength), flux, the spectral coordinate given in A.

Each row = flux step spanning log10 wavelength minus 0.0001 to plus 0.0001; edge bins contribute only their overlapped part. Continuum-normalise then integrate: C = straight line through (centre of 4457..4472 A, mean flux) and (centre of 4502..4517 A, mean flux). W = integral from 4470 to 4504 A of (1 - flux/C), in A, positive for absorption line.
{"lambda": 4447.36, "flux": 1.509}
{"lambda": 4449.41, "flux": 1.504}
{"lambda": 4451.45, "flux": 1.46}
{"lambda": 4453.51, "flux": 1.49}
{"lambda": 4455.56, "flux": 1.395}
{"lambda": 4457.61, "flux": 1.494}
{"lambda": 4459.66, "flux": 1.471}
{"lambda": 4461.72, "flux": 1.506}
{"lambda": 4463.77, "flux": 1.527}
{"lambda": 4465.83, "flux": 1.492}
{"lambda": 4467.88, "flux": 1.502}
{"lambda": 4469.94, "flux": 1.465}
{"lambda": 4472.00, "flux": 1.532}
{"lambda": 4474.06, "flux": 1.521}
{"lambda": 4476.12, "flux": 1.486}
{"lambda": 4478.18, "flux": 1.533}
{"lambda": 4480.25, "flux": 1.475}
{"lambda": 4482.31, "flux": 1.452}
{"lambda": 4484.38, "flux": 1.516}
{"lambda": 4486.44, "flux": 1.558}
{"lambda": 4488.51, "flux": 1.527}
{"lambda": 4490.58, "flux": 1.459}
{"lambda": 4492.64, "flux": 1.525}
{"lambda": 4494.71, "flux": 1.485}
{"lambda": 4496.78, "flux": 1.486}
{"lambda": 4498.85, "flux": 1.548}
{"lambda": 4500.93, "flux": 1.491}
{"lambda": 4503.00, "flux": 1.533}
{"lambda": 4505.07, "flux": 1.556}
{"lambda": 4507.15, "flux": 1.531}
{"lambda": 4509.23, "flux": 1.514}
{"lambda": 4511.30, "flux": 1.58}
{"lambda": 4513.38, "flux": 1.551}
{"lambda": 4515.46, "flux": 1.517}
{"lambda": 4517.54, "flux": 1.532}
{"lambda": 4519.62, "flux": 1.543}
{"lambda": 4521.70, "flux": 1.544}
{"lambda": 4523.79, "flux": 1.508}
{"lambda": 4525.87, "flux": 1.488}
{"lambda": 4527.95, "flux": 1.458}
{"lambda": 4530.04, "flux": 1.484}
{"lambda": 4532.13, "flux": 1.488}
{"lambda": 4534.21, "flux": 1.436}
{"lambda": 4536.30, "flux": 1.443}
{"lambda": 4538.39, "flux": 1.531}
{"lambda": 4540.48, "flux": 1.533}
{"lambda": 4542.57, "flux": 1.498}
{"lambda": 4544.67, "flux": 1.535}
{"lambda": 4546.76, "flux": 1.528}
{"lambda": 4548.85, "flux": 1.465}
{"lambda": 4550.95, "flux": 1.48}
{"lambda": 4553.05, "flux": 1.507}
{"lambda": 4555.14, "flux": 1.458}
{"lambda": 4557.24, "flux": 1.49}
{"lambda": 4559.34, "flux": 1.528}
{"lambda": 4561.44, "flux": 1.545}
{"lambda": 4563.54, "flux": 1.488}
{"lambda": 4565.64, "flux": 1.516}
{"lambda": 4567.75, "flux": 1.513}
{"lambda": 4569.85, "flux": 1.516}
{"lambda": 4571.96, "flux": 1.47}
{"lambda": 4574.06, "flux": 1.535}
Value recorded 0.3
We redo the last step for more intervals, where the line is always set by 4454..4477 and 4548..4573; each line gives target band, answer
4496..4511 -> -0.3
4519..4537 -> 0.1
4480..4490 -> -0.1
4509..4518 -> -0.3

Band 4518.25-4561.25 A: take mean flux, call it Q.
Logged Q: 1.5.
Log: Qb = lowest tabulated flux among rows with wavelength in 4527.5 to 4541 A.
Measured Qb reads 1.436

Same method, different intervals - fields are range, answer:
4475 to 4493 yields 1.452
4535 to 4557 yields 1.443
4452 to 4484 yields 1.395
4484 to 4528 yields 1.458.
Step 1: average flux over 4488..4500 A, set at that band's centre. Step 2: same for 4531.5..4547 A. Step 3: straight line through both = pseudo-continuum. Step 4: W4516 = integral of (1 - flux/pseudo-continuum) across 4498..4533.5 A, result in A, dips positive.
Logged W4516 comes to -0.46 A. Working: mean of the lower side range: 1.5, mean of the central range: 1.52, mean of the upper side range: 1.5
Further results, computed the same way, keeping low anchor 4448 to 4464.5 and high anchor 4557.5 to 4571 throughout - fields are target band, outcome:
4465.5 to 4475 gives -0.1 A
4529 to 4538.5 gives 0.2 A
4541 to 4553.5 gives 0.1 A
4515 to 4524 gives -0.2 A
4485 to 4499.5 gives -0.2 A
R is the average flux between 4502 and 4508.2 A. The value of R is 1.54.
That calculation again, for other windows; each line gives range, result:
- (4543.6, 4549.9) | 1.51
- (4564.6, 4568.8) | 1.51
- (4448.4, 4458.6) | 1.47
